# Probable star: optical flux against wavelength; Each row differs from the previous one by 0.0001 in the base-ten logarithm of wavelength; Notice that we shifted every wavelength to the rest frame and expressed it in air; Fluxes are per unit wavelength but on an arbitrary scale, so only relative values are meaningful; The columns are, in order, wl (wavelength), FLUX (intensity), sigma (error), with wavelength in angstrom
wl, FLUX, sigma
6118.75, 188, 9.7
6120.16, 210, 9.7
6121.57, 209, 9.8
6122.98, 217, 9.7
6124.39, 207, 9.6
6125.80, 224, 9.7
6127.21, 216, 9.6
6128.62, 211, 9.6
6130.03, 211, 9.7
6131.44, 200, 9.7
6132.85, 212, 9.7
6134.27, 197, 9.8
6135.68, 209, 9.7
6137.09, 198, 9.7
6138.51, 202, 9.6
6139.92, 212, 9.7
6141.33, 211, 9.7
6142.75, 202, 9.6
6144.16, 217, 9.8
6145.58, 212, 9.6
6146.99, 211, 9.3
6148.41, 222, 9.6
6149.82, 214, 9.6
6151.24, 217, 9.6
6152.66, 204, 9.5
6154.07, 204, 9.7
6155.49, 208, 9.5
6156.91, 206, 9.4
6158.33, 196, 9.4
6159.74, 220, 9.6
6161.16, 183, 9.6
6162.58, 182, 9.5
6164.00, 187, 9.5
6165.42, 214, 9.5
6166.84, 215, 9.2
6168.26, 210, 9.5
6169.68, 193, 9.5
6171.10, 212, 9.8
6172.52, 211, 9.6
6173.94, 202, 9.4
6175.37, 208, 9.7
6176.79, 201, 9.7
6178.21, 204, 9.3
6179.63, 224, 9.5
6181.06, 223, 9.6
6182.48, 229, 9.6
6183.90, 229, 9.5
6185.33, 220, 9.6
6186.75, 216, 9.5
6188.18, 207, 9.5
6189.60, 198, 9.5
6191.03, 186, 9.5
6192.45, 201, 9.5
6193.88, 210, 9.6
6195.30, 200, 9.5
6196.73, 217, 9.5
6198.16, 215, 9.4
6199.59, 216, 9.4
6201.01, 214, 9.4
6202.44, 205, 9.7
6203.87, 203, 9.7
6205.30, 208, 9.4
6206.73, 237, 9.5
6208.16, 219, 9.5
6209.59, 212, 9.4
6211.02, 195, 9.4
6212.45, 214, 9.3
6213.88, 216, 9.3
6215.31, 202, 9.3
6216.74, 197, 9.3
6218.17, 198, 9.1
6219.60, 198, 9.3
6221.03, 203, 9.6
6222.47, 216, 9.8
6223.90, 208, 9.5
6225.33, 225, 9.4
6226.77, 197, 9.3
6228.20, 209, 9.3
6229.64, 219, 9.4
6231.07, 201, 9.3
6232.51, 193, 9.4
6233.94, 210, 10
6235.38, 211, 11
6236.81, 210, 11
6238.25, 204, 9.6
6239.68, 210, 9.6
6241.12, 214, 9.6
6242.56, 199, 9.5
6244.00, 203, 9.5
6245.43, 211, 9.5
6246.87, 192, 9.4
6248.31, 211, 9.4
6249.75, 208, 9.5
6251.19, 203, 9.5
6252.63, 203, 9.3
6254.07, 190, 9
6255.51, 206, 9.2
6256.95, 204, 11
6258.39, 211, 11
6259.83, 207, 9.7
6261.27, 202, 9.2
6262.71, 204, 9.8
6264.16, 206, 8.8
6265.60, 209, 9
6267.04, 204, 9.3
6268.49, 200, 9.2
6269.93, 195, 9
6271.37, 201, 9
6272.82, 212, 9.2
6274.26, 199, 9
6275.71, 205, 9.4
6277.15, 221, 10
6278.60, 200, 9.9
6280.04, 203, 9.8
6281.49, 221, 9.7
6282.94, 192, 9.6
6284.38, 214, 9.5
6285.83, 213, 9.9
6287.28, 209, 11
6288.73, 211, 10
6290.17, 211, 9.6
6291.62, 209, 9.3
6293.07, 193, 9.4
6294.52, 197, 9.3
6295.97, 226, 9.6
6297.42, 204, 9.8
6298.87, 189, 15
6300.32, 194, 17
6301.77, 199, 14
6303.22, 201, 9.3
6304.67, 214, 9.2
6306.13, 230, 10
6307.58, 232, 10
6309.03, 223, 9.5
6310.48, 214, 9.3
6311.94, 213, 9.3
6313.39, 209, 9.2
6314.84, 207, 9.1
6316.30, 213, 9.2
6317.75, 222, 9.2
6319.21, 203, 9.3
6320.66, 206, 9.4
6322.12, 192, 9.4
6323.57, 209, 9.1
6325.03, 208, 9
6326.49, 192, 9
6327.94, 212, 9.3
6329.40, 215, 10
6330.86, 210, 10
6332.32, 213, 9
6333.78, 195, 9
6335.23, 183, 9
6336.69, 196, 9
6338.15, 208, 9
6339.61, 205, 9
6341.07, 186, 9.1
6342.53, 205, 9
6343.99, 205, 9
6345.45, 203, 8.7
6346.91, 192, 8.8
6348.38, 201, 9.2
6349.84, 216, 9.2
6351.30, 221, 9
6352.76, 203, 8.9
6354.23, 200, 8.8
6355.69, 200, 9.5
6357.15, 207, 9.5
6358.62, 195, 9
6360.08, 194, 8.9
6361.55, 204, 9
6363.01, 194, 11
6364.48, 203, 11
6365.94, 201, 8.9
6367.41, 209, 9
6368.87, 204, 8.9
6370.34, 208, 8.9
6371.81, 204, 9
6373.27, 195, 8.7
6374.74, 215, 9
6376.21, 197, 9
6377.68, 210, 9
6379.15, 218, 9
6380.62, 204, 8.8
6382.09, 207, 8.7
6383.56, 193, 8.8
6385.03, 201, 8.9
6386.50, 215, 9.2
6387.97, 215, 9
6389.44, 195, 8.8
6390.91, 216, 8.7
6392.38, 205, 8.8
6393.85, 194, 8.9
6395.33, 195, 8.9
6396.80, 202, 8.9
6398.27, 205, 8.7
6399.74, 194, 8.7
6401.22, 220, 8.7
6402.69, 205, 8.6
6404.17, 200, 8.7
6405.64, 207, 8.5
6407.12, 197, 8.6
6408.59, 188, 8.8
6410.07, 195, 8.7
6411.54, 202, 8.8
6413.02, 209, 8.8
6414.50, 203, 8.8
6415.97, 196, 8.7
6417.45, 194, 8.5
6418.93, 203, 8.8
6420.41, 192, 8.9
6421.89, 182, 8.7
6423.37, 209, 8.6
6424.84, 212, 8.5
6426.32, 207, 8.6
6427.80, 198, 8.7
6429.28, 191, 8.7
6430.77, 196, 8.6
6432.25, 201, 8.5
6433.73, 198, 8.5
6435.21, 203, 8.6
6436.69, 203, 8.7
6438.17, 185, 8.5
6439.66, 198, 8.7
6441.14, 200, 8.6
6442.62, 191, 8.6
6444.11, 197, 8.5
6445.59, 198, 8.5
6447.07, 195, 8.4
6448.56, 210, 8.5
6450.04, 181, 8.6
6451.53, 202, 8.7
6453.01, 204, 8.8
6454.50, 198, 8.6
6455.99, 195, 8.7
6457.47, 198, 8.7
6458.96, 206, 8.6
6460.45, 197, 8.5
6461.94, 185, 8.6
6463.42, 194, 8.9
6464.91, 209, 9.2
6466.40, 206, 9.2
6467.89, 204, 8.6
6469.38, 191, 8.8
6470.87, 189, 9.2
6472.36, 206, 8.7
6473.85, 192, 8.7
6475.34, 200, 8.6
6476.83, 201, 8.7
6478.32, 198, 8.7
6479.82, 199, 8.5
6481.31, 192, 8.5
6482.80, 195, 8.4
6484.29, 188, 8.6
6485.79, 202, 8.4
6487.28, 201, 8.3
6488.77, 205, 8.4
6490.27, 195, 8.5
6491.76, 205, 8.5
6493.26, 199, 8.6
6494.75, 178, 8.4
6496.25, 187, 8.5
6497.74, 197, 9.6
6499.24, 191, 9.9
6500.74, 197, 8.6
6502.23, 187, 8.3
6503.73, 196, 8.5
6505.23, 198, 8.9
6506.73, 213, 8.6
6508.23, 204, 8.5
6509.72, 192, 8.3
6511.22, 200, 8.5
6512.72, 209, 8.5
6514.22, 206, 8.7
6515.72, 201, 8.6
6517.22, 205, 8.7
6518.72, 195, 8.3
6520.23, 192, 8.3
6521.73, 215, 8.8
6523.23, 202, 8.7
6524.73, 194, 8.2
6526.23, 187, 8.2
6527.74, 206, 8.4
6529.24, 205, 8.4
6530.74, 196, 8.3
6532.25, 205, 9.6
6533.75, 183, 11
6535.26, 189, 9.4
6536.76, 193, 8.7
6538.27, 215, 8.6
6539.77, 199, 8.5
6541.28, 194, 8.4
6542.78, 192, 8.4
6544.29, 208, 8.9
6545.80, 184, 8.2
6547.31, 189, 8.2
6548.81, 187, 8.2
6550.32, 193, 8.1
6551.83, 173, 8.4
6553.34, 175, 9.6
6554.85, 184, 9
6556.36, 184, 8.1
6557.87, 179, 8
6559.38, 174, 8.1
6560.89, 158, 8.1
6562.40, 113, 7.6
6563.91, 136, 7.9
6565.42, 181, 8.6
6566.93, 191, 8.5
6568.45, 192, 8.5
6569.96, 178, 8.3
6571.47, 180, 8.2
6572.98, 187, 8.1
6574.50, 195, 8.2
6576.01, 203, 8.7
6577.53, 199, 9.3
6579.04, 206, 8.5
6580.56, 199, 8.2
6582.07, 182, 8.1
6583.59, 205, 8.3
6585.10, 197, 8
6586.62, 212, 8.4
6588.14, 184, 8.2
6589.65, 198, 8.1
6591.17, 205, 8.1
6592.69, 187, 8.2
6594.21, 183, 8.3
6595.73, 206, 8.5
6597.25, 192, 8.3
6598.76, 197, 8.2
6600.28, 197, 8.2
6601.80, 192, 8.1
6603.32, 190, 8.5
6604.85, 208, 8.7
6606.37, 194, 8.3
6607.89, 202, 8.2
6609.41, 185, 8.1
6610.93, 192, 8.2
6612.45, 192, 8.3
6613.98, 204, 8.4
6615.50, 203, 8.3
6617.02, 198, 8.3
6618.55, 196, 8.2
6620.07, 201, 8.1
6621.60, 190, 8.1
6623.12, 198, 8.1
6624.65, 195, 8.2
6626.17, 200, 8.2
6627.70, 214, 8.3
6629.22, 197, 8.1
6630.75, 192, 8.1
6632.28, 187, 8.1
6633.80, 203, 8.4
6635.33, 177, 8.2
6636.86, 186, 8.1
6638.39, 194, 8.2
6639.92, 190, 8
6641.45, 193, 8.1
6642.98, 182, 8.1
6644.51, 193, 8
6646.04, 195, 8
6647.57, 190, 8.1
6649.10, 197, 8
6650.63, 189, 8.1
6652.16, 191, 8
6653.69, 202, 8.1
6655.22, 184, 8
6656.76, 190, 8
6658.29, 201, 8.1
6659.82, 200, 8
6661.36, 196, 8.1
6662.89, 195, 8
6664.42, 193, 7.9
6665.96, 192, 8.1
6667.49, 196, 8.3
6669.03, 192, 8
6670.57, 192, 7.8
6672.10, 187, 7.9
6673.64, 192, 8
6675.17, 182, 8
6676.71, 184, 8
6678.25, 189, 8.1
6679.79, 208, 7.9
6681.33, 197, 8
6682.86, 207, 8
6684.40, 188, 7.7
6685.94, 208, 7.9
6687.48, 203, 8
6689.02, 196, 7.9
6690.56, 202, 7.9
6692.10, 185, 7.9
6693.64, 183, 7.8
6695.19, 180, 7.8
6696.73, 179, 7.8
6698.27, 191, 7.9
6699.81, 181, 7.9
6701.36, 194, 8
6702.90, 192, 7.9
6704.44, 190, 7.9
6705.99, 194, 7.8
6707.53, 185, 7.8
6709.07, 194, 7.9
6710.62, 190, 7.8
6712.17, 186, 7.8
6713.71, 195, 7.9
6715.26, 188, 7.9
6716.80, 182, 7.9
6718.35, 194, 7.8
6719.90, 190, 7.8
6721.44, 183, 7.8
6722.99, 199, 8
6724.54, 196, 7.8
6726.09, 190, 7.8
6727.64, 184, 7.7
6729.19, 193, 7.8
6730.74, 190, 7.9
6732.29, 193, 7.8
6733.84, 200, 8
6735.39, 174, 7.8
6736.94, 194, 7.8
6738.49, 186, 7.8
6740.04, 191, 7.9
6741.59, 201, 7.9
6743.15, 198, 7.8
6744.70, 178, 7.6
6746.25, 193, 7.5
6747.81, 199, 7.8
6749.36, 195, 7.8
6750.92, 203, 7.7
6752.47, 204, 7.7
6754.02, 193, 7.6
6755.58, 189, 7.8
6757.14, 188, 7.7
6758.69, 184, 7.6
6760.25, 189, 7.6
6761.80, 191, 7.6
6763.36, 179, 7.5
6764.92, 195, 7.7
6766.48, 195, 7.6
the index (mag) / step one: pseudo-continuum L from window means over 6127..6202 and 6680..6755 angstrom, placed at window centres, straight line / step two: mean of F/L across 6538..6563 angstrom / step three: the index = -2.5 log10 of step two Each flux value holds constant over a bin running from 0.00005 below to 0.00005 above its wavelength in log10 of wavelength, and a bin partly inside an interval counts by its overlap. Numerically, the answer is 0.08 mag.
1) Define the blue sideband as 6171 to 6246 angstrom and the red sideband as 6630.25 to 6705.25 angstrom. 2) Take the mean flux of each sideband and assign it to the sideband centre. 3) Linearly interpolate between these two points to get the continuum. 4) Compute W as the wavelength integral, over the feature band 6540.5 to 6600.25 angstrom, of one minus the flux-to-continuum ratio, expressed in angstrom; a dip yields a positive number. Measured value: 2.7 angstrom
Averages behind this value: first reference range 209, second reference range 192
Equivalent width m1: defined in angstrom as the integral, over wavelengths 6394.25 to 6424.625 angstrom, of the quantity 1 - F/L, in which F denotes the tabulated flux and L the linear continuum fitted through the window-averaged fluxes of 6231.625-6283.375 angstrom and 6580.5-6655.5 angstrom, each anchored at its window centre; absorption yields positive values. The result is 0.1 angstrom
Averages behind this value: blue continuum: 205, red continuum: 195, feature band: 200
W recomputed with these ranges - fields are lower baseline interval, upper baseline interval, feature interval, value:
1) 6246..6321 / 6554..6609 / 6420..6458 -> -0.1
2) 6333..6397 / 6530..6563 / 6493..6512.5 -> -0.6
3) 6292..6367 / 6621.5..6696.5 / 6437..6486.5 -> 0.8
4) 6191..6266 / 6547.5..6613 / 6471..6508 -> -0.8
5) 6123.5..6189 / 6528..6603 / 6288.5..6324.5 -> -1.3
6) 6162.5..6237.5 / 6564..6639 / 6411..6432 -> 0.1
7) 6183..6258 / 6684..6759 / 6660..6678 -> 0.2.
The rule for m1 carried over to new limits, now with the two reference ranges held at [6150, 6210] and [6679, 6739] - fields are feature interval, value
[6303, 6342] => -0.7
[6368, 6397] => -0.4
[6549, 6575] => 2.8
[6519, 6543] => -0.1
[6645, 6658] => 0.0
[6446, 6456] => 0.1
